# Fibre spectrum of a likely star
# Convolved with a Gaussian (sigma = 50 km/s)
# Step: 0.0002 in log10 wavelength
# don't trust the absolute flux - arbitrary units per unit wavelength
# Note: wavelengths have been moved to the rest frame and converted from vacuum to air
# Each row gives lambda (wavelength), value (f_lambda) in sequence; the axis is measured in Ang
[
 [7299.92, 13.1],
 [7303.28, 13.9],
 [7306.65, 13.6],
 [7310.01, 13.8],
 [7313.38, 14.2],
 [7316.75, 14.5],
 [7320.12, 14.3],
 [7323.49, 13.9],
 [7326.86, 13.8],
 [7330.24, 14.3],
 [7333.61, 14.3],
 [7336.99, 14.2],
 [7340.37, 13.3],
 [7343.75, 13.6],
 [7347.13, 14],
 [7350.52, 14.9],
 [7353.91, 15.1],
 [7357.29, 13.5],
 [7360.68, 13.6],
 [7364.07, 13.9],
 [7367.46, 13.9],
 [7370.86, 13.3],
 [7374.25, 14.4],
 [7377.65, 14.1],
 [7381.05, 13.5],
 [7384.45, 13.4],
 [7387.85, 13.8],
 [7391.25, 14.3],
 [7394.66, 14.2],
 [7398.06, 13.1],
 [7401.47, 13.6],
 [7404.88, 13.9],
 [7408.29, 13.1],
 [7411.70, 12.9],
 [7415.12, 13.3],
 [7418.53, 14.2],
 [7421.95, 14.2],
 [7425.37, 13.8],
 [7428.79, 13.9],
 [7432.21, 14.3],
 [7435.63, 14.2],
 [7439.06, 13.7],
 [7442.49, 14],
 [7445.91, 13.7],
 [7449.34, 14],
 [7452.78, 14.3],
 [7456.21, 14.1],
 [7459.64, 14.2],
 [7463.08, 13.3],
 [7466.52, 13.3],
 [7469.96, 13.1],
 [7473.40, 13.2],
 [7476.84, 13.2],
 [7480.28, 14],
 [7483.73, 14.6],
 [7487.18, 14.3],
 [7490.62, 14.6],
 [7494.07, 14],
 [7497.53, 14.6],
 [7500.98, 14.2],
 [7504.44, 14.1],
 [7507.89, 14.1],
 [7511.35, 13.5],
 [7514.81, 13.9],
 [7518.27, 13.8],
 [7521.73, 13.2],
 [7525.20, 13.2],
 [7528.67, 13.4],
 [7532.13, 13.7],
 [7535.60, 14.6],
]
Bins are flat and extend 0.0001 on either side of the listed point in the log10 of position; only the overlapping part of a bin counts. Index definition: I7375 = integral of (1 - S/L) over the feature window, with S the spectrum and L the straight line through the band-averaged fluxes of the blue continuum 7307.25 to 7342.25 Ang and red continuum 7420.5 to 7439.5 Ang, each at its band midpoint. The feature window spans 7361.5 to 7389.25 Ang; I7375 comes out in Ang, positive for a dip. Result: 0.51 Ang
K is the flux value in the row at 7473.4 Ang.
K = 13.2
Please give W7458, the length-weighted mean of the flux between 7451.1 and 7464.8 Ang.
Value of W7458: 14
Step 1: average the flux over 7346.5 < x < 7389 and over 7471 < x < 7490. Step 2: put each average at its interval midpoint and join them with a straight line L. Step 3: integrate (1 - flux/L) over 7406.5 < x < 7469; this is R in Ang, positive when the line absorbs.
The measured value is 0.5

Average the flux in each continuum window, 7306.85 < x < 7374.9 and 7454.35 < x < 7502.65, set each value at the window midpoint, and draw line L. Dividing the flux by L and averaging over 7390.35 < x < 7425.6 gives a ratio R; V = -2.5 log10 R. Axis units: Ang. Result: 0.023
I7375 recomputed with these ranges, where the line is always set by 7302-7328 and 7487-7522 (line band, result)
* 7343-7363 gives -0.2 Ang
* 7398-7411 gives 0.6 Ang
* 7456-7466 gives 0.2 Ang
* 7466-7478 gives 0.7 Ang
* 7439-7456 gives 0.1 Ang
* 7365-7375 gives 0.1 Ang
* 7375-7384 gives 0.1 Ang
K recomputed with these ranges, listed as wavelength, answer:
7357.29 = 13.5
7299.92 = 13.1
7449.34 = 14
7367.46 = 13.9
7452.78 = 14.3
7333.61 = 14.3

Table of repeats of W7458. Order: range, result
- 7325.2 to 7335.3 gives 14.1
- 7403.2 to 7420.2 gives 13.5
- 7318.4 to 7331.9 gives 14.1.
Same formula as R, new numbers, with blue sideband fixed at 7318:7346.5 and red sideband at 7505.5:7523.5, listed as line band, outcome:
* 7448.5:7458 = -0.2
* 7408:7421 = 0.4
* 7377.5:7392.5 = 0.1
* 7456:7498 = -0.3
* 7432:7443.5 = -0.2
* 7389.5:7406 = 0.1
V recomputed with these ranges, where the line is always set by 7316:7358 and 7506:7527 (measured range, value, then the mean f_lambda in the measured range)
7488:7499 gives -0.05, 14.4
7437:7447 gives 0.00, 13.8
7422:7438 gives -0.01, 14.1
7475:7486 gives -0.02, 13.9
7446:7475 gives 0.01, 13.7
